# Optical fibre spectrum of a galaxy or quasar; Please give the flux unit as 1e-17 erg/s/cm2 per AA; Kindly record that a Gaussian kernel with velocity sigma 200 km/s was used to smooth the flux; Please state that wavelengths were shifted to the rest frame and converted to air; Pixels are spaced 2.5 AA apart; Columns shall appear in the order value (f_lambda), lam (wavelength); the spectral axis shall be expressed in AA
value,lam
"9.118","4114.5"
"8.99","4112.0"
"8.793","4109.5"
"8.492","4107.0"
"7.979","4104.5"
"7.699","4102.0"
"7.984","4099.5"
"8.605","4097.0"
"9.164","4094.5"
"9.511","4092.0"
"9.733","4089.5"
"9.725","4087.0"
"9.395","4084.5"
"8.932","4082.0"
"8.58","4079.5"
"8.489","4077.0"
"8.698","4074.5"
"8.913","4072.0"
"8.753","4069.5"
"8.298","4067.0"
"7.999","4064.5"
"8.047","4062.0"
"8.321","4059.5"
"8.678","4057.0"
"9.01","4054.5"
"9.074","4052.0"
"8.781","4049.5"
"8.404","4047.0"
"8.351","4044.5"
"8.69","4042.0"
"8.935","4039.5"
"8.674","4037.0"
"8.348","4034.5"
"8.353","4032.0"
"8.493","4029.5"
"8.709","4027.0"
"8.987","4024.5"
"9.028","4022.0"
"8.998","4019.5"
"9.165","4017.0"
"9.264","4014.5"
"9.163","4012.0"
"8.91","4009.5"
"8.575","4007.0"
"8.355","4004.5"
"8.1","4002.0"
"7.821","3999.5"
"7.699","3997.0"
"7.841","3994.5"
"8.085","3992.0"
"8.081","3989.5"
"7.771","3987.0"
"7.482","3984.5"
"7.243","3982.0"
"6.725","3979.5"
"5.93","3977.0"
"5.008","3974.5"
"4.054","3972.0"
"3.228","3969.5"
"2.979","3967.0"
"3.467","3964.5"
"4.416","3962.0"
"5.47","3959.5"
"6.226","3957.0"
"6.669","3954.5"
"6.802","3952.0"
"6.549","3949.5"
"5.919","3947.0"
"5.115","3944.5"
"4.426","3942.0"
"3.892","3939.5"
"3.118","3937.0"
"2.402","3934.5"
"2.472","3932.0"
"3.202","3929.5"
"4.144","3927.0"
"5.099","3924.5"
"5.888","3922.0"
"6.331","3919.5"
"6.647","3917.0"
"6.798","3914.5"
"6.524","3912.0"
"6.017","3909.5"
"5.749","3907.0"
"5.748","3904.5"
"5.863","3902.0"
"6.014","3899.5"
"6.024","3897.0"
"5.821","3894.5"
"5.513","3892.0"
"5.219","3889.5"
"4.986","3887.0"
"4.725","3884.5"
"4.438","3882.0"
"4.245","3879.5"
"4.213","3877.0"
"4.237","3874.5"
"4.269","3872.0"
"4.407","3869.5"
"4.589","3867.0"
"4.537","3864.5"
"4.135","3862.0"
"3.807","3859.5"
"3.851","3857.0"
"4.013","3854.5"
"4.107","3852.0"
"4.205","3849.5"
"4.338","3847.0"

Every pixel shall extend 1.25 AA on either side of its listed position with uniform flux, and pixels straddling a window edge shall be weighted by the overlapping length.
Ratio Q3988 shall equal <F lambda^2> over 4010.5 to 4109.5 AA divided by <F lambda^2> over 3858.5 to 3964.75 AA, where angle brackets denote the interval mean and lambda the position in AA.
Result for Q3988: 1.9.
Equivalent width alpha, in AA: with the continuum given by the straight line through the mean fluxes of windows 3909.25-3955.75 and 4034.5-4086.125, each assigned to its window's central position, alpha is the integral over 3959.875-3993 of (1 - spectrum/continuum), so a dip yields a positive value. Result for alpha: 3.7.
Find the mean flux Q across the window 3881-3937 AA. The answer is 5.21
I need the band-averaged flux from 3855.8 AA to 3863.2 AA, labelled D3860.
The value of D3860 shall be 3.93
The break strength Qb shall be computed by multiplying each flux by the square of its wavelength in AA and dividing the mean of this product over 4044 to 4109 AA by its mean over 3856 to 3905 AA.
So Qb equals 1.98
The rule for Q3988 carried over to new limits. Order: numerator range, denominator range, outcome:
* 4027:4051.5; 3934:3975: 1.89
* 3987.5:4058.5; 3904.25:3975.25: 1.80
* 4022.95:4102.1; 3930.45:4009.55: 1.54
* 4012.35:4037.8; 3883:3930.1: 1.66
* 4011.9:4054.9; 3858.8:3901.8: 1.97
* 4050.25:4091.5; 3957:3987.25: 1.75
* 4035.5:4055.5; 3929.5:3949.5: 2.28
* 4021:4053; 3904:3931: 1.64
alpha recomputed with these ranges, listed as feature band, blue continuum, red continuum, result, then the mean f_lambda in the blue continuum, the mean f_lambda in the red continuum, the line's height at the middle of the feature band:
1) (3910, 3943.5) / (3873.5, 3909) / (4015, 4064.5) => 7.06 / 5.22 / 8.68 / 6.05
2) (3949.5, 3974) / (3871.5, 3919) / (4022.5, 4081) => 6.70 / 5.46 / 8.6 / 6.79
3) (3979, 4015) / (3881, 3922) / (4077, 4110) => -3.86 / 5.79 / 8.8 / 7.29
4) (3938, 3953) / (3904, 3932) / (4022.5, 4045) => 2.11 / 5.51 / 8.64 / 6.25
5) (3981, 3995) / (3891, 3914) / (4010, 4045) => 0.27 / 5.95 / 8.81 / 7.91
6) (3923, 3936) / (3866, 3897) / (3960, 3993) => 4.30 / 4.78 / 5.7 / 5.24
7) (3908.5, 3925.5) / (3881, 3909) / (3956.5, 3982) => -2.92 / 5.49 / 4.83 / 5.29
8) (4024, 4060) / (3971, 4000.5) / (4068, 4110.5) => -3.11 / 7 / 8.79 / 7.97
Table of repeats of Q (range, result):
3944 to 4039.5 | 7.19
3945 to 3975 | 5.07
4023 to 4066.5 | 8.58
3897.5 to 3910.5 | 5.88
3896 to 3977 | 5.08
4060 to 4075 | 8.43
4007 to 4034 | 8.88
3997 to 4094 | 8.73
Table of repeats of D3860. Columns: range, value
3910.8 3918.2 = 6.66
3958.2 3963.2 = 4.96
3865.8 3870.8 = 4.49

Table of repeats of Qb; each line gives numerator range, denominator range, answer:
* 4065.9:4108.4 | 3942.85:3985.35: 1.71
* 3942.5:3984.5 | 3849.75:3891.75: 1.29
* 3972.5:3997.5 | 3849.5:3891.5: 1.71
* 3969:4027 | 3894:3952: 1.53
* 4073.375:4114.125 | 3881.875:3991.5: 1.76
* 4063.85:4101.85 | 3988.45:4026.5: 1.07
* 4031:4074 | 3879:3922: 1.62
